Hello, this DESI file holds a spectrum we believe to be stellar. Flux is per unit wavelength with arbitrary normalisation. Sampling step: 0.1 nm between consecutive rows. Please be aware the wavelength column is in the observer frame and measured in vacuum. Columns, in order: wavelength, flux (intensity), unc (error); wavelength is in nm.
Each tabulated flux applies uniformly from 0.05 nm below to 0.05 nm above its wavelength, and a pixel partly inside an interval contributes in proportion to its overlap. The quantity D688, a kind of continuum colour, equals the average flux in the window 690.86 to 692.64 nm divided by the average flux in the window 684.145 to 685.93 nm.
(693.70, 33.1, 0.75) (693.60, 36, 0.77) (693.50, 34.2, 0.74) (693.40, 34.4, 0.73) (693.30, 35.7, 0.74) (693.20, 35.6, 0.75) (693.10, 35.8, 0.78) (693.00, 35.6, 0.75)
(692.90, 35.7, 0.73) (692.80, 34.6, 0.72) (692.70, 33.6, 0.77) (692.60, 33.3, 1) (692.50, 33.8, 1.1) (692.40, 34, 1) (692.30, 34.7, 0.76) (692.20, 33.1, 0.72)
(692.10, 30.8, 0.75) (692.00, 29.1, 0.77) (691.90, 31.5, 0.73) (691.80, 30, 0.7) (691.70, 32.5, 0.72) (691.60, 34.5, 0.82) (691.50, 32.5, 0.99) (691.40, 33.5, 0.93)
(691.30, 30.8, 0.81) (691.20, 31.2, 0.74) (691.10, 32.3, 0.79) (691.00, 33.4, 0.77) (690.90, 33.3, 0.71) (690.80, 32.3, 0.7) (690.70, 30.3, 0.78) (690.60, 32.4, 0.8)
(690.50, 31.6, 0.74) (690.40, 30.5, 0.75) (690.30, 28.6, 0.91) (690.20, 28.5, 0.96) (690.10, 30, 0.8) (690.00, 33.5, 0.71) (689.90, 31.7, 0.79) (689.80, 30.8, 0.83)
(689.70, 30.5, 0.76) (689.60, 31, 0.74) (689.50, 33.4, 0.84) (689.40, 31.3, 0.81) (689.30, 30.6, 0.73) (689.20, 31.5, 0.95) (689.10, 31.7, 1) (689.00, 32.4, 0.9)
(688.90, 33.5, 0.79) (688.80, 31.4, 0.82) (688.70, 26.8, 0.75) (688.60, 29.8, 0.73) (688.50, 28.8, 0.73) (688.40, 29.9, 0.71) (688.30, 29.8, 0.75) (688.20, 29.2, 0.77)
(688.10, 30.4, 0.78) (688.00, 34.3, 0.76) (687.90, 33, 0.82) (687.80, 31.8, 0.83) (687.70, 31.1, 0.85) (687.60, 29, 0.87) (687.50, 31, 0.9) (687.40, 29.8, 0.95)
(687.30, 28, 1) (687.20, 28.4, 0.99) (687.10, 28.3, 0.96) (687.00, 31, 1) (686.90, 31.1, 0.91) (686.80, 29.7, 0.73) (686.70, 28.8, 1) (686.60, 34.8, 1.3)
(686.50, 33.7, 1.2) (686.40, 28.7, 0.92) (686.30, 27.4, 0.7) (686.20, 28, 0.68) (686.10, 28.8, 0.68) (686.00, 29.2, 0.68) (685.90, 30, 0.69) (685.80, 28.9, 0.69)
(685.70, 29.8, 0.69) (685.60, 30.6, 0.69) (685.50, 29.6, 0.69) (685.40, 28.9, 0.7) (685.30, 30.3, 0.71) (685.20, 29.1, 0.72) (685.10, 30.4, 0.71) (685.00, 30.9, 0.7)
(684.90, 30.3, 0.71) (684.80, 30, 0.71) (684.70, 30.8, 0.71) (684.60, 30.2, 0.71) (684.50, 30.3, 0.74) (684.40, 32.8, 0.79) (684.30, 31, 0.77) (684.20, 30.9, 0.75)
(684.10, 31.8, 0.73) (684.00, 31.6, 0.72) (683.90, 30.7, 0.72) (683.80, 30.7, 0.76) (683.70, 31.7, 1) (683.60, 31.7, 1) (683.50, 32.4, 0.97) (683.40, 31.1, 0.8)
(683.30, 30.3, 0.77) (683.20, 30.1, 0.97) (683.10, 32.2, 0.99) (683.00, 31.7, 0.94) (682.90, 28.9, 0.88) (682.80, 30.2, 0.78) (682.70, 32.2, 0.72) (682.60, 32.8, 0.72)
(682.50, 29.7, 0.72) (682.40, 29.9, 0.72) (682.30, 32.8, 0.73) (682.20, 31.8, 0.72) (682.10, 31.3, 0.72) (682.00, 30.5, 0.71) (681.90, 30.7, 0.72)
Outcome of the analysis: 1.07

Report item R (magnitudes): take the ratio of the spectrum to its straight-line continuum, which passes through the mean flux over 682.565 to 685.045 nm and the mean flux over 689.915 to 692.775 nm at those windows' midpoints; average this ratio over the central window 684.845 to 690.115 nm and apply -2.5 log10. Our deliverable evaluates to 0.04 mag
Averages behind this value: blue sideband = 31.1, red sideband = 32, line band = 30.4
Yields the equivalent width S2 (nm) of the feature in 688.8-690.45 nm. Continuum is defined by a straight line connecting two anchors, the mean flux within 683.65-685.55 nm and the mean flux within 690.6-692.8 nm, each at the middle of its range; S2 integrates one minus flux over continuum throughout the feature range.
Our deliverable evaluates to 0.036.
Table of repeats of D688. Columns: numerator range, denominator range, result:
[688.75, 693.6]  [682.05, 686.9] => 1.06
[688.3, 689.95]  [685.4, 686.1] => 1.05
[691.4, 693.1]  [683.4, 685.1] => 1.07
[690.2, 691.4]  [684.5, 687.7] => 1.05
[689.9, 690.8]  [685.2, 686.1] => 1.04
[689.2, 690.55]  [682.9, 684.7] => 0.99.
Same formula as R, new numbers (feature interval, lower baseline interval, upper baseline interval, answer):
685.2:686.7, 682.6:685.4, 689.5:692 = 0.044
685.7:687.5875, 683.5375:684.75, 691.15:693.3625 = 0.074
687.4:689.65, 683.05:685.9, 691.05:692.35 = 0.017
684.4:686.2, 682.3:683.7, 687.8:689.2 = 0.039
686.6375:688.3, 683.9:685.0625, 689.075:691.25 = 0.030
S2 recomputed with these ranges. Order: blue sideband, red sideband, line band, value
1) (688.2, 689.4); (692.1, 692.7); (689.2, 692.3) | 0.06 nm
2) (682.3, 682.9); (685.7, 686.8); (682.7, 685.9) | -0.02 nm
